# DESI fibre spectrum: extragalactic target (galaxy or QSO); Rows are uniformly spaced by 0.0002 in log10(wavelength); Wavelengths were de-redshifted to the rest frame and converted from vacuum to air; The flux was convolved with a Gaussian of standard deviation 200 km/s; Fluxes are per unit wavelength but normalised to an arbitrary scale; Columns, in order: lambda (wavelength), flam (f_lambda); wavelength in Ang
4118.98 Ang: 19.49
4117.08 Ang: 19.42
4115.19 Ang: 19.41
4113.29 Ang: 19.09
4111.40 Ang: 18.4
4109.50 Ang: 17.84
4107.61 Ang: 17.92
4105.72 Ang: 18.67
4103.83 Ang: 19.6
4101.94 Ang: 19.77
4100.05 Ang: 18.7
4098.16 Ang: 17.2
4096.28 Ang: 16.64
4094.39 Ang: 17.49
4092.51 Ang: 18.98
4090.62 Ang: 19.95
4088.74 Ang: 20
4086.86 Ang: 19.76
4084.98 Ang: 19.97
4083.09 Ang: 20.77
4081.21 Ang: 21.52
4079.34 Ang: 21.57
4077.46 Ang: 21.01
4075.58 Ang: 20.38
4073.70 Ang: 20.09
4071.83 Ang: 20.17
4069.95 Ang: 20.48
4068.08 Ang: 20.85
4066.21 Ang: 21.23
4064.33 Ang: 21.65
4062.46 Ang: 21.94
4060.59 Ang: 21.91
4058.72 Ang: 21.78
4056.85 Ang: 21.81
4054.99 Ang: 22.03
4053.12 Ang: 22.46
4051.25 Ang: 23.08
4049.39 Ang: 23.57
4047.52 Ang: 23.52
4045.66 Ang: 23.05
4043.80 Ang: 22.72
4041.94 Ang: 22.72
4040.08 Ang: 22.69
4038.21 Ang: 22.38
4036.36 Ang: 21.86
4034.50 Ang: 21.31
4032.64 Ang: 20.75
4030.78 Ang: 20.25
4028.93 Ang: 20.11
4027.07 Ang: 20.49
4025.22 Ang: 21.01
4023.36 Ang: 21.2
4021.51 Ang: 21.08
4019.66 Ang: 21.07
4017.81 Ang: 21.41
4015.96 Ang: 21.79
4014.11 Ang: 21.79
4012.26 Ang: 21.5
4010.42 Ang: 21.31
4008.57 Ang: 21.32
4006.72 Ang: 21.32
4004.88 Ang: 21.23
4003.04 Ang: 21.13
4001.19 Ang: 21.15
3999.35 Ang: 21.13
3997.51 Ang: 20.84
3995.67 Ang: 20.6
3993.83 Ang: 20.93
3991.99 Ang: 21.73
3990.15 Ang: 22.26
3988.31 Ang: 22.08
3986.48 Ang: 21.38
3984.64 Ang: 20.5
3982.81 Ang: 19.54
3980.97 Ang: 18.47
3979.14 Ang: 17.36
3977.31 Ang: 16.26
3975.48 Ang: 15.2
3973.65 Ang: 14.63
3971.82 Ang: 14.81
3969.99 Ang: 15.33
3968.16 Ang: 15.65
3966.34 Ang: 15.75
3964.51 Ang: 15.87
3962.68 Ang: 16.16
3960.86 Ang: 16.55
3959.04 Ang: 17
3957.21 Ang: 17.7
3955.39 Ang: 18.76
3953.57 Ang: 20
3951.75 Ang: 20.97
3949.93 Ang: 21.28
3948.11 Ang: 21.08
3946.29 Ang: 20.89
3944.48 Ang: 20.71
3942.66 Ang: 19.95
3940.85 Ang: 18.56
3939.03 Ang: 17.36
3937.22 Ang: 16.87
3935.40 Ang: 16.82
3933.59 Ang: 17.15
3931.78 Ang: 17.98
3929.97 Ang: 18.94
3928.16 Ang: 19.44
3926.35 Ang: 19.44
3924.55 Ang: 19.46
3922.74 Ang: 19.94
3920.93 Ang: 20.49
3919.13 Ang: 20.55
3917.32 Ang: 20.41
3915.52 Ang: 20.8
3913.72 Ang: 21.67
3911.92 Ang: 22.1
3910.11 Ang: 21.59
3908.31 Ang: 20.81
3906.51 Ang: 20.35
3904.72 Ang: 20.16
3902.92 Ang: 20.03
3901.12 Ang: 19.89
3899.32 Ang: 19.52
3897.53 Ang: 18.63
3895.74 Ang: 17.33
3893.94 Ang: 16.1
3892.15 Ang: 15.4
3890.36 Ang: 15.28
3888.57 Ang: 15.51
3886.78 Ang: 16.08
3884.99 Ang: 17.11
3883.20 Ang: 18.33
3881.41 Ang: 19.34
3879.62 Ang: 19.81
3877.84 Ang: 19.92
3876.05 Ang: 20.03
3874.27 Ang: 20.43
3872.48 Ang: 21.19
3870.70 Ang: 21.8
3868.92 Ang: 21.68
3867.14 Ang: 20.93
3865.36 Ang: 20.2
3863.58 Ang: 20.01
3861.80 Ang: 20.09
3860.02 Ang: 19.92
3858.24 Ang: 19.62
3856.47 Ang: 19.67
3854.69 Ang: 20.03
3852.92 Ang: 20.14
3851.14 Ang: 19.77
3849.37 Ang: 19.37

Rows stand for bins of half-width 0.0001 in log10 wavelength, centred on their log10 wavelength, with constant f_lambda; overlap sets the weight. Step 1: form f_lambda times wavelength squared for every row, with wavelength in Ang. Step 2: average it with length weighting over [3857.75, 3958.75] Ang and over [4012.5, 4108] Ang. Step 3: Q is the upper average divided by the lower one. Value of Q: 1.16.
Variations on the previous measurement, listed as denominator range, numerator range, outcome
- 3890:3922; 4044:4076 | 1.20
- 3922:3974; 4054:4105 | 1.19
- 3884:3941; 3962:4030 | 1.09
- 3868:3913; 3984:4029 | 1.18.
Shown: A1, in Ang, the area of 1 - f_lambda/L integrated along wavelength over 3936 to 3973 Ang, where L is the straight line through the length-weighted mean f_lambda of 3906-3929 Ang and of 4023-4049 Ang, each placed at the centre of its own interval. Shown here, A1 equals 5.1 Ang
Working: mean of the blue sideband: 20.5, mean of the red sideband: 21.8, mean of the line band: 18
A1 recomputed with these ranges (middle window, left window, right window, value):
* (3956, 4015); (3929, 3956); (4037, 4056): 4.8 Ang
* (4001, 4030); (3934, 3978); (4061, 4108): -3.8 Ang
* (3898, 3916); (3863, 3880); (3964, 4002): -0.6 Ang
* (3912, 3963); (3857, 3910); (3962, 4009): -0.5 Ang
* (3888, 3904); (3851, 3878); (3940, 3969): 1.7 Ang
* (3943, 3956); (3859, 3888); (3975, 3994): -0.6 Ang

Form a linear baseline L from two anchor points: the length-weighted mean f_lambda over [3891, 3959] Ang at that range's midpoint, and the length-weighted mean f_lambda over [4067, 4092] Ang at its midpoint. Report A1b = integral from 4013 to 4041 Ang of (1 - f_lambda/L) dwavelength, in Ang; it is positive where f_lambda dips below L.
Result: -1.6 Ang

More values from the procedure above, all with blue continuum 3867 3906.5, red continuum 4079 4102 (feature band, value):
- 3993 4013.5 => -2.16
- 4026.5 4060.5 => -4.99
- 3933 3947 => 0.32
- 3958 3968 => 1.47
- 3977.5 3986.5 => 0.03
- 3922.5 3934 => 0.01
